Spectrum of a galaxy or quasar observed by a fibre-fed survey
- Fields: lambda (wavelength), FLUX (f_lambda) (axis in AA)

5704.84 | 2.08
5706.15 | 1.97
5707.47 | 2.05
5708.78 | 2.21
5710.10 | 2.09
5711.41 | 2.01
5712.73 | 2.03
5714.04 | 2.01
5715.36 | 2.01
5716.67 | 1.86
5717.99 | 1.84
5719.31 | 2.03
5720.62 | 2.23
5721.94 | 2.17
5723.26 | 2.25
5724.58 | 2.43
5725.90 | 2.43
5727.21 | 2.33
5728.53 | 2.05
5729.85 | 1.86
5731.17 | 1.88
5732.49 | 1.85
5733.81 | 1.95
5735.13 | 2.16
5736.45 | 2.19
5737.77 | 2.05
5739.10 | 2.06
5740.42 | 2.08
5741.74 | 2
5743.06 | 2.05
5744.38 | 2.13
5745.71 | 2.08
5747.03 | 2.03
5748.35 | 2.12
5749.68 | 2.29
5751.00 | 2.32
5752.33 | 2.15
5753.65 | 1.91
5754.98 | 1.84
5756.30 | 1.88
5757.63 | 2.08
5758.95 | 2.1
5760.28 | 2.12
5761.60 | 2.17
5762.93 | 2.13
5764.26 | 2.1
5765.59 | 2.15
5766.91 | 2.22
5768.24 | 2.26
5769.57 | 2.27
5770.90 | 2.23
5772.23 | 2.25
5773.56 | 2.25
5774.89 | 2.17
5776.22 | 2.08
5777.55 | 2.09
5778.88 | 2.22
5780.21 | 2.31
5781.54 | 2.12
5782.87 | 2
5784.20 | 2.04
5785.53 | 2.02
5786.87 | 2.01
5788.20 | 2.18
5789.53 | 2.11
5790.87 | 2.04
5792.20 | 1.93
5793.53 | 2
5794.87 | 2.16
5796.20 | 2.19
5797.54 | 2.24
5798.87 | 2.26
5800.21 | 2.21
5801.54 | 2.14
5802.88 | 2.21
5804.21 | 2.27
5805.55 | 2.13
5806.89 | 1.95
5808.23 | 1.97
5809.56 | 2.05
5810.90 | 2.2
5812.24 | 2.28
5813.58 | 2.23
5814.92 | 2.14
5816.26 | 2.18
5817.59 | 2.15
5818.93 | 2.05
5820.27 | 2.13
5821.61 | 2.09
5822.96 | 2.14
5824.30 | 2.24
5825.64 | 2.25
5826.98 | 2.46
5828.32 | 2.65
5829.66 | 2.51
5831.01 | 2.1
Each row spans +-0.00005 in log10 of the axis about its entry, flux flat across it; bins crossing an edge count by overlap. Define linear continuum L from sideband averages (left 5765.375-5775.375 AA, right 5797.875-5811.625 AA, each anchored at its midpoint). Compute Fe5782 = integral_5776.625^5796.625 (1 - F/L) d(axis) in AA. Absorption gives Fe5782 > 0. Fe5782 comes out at 0.9 AA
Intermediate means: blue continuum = 2.23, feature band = 2.09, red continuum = 2.14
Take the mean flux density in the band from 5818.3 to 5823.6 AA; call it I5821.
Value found 2.1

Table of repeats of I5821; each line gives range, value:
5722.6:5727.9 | 2.36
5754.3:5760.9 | 2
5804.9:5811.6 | 2.06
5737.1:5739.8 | 2.05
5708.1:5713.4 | 2.09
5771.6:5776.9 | 2.19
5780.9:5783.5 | 2.06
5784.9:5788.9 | 2.07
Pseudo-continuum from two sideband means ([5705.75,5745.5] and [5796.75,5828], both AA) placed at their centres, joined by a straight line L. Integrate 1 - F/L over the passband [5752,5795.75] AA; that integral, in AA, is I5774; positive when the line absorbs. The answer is 0.5 AA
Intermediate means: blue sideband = 2.08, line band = 2.11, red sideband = 2.18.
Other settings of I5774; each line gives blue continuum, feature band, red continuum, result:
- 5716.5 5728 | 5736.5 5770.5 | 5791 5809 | 0.9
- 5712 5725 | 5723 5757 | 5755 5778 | 0.3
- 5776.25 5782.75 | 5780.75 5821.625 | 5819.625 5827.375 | 1.2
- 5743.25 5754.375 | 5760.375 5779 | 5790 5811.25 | -0.5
